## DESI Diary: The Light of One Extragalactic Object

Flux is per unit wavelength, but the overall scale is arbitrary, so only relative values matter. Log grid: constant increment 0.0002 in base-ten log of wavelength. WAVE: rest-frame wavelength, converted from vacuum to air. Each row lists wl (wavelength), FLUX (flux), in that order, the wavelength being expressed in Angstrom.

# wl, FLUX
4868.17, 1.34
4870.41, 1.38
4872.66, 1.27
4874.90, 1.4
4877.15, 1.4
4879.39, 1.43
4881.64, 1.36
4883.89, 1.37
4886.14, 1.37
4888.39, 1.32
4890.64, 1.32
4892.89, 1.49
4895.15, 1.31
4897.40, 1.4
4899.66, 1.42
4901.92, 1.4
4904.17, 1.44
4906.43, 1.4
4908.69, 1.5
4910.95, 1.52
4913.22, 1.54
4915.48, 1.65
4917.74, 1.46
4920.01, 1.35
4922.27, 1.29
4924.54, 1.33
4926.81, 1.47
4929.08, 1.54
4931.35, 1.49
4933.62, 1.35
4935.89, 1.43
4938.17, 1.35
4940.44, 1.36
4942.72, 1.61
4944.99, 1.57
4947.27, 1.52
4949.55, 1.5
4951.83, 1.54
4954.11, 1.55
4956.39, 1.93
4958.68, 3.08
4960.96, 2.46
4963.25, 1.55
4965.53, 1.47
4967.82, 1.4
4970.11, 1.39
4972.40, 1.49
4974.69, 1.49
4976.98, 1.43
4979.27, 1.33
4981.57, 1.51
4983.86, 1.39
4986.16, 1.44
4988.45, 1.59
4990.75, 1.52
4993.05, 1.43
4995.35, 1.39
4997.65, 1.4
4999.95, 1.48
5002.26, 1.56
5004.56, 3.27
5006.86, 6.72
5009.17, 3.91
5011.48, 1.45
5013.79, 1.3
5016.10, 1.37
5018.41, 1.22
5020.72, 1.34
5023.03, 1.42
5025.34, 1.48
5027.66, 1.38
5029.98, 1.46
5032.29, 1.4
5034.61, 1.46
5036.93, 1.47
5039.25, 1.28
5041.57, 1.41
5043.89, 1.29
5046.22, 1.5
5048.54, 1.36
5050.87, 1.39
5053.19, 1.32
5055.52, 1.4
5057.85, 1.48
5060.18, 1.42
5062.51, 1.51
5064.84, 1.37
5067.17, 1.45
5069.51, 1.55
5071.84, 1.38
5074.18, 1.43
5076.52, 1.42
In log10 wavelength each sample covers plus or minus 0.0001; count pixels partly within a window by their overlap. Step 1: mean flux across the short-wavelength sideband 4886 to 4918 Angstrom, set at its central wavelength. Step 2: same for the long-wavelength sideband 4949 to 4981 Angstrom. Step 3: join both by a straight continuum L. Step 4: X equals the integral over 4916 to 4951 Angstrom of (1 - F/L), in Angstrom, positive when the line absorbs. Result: 2.6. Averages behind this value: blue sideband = 1.44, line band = 1.45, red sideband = 1.69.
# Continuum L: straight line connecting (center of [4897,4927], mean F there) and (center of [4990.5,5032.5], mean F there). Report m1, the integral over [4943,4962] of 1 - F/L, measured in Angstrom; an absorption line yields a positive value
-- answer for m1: -2.64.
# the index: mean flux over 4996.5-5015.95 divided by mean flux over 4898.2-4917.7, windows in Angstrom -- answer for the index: 1.7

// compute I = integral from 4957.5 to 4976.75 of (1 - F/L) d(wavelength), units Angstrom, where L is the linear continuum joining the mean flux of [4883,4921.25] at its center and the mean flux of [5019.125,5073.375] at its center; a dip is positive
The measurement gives -4.8 Angstrom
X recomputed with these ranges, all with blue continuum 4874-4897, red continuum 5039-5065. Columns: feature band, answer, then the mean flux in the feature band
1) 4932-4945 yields -0.5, 1.44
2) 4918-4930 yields -0.1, 1.4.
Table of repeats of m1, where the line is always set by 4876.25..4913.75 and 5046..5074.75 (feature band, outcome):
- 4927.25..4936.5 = -0.3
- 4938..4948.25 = -0.6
